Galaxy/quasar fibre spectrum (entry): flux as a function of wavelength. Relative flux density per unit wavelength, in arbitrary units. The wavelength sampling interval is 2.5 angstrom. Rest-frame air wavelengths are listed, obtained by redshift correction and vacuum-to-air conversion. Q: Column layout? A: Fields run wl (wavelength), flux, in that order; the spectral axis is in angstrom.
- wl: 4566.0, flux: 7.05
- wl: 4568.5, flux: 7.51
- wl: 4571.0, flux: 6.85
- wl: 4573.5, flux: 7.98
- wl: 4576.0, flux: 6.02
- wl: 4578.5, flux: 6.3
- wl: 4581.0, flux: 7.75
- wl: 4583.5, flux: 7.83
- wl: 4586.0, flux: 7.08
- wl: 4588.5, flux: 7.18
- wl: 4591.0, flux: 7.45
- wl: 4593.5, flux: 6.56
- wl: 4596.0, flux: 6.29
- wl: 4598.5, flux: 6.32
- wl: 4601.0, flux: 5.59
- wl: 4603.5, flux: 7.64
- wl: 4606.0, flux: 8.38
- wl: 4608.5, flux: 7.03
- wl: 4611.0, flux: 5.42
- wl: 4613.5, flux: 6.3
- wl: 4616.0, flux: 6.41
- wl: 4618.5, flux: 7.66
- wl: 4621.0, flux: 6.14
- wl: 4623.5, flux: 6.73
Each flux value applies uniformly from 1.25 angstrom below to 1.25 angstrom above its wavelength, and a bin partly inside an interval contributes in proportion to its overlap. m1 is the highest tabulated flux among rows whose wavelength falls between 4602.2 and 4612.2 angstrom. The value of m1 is 8.38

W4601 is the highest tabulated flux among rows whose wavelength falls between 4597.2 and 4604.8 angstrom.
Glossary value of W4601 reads 7.64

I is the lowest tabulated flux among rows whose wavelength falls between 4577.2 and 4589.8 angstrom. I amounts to 6.3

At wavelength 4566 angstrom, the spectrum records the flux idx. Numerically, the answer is 7.05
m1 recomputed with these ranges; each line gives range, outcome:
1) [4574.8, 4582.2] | 7.75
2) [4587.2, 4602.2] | 7.45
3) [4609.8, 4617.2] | 6.41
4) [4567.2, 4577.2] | 7.98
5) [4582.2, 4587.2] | 7.83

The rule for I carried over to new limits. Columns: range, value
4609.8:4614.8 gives 5.42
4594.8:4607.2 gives 5.59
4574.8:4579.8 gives 6.02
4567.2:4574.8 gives 6.85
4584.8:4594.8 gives 6.56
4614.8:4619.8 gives 6.41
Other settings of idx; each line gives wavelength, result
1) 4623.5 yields 6.73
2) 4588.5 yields 7.18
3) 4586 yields 7.08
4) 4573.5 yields 7.98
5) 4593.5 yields 6.56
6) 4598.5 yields 6.32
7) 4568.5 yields 7.51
